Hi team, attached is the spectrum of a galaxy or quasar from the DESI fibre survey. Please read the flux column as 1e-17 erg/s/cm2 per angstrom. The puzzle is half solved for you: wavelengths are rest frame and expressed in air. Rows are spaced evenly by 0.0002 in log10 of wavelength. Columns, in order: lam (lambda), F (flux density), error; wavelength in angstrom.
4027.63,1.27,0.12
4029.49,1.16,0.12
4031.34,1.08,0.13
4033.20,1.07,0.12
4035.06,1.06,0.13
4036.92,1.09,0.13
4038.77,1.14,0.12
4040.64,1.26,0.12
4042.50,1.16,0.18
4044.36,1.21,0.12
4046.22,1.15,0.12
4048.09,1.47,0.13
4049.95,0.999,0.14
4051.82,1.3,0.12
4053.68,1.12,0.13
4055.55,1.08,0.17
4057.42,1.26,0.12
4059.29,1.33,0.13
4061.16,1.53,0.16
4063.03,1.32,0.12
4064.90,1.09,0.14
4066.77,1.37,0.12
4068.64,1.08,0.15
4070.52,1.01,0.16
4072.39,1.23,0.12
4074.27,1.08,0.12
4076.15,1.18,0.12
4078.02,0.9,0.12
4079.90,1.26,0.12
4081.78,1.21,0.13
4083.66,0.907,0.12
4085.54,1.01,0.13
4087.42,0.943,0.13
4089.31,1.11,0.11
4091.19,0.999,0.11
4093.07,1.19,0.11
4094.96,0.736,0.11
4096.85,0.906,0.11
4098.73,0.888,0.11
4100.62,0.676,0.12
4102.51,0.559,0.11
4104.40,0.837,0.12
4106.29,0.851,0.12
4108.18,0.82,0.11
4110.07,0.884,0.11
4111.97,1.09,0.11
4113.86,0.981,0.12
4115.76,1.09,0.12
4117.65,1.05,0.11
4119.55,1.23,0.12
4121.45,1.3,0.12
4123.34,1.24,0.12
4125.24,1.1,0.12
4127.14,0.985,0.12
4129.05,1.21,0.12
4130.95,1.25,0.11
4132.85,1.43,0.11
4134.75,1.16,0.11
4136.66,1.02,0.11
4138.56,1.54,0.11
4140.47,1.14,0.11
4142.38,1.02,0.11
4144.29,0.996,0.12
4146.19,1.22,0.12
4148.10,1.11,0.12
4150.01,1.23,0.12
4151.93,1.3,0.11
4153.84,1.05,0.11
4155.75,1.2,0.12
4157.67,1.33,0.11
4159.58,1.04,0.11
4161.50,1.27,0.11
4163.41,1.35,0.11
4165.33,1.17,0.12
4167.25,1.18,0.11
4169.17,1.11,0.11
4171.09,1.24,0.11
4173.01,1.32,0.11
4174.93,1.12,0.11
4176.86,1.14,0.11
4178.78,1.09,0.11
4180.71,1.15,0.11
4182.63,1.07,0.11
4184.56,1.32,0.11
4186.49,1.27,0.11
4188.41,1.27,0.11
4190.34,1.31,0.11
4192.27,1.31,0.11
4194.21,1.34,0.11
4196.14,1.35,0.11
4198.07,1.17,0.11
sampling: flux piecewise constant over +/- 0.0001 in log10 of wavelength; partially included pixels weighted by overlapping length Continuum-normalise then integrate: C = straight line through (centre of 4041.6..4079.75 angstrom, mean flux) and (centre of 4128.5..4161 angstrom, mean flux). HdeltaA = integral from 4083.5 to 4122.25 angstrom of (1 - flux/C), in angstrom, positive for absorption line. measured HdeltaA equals 7.7 angstrom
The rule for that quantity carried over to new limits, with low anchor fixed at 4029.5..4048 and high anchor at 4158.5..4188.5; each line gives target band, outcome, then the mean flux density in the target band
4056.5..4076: -1.1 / 1.23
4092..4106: 4.1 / 0.83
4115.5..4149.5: 0.2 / 1.17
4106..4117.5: 2.0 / 0.965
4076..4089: 1.2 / 1.05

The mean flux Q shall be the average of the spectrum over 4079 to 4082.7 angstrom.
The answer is 1.23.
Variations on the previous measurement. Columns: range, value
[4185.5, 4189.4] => 1.27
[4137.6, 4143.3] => 1.23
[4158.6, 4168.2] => 1.2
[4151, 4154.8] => 1.18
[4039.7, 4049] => 1.25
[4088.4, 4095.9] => 1.01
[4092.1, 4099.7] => 0.93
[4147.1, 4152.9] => 1.21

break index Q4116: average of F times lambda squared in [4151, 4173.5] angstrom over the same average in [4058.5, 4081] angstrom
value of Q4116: 1.06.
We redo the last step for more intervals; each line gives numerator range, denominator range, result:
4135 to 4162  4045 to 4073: 1.00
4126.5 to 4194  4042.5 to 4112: 1.17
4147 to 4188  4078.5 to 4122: 1.26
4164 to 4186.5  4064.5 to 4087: 1.12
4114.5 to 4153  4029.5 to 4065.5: 1.03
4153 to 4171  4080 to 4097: 1.21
